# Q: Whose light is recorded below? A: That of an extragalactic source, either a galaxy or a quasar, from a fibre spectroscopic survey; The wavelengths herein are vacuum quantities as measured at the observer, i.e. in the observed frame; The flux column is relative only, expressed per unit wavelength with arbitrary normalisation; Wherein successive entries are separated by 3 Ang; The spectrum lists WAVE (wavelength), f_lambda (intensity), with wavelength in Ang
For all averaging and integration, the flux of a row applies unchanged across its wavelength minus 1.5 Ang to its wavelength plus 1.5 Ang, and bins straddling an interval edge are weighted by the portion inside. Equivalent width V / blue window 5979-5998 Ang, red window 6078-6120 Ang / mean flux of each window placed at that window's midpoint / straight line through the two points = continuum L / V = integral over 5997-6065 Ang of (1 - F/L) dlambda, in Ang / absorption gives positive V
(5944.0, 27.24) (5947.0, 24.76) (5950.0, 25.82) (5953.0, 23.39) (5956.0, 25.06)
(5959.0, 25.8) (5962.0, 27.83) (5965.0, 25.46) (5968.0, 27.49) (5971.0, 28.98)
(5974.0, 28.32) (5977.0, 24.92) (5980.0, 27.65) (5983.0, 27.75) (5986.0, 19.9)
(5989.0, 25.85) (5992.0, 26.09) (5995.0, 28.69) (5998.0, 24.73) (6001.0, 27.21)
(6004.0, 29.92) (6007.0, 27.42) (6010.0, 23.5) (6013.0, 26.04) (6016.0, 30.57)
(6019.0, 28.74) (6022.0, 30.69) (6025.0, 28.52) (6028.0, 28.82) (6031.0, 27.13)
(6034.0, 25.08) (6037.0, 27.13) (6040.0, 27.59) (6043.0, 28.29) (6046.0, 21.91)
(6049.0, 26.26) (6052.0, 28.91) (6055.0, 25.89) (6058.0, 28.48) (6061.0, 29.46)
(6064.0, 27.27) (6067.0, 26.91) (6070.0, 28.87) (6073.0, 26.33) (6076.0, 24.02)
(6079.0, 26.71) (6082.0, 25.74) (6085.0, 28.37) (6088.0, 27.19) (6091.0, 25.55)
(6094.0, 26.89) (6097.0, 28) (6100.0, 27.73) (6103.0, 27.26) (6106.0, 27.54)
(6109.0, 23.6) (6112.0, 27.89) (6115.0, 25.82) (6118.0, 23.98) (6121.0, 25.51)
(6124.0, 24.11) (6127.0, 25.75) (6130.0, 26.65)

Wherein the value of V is -3.3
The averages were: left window 25.8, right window 26.6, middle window 27.4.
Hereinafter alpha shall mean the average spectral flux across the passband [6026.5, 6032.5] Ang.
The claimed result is 28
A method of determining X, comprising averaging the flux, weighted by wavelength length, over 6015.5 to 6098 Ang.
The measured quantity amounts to 27.3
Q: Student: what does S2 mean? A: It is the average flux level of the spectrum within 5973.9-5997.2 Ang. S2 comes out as 26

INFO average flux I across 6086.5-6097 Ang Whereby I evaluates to 26.8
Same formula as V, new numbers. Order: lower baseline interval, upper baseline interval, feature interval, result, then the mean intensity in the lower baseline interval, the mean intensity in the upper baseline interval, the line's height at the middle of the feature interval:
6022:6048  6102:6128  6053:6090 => -0.97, 27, 25.7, 26.4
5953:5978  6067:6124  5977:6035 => -1.09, 26.6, 26.4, 26.5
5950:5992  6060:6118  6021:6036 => -0.87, 26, 26.8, 26.4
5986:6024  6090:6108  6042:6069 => 0.08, 27.2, 27.1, 27.1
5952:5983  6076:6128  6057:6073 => -1.00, 26.6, 26.3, 26.4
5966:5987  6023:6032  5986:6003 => 0.73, 26.6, 28.4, 27.2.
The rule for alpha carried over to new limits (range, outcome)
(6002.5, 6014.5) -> 26.7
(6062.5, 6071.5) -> 27.7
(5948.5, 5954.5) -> 24.6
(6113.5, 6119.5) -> 24.9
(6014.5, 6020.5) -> 29.7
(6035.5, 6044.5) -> 27.7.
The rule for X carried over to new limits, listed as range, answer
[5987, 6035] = 27.4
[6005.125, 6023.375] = 27.9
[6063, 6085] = 26.7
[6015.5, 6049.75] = 27.5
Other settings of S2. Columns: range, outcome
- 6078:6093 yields 26.7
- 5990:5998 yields 26.8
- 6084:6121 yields 26.6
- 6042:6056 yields 26.2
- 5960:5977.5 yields 27.3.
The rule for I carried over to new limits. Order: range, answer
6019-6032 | 28.8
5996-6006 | 27.4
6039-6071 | 27.2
